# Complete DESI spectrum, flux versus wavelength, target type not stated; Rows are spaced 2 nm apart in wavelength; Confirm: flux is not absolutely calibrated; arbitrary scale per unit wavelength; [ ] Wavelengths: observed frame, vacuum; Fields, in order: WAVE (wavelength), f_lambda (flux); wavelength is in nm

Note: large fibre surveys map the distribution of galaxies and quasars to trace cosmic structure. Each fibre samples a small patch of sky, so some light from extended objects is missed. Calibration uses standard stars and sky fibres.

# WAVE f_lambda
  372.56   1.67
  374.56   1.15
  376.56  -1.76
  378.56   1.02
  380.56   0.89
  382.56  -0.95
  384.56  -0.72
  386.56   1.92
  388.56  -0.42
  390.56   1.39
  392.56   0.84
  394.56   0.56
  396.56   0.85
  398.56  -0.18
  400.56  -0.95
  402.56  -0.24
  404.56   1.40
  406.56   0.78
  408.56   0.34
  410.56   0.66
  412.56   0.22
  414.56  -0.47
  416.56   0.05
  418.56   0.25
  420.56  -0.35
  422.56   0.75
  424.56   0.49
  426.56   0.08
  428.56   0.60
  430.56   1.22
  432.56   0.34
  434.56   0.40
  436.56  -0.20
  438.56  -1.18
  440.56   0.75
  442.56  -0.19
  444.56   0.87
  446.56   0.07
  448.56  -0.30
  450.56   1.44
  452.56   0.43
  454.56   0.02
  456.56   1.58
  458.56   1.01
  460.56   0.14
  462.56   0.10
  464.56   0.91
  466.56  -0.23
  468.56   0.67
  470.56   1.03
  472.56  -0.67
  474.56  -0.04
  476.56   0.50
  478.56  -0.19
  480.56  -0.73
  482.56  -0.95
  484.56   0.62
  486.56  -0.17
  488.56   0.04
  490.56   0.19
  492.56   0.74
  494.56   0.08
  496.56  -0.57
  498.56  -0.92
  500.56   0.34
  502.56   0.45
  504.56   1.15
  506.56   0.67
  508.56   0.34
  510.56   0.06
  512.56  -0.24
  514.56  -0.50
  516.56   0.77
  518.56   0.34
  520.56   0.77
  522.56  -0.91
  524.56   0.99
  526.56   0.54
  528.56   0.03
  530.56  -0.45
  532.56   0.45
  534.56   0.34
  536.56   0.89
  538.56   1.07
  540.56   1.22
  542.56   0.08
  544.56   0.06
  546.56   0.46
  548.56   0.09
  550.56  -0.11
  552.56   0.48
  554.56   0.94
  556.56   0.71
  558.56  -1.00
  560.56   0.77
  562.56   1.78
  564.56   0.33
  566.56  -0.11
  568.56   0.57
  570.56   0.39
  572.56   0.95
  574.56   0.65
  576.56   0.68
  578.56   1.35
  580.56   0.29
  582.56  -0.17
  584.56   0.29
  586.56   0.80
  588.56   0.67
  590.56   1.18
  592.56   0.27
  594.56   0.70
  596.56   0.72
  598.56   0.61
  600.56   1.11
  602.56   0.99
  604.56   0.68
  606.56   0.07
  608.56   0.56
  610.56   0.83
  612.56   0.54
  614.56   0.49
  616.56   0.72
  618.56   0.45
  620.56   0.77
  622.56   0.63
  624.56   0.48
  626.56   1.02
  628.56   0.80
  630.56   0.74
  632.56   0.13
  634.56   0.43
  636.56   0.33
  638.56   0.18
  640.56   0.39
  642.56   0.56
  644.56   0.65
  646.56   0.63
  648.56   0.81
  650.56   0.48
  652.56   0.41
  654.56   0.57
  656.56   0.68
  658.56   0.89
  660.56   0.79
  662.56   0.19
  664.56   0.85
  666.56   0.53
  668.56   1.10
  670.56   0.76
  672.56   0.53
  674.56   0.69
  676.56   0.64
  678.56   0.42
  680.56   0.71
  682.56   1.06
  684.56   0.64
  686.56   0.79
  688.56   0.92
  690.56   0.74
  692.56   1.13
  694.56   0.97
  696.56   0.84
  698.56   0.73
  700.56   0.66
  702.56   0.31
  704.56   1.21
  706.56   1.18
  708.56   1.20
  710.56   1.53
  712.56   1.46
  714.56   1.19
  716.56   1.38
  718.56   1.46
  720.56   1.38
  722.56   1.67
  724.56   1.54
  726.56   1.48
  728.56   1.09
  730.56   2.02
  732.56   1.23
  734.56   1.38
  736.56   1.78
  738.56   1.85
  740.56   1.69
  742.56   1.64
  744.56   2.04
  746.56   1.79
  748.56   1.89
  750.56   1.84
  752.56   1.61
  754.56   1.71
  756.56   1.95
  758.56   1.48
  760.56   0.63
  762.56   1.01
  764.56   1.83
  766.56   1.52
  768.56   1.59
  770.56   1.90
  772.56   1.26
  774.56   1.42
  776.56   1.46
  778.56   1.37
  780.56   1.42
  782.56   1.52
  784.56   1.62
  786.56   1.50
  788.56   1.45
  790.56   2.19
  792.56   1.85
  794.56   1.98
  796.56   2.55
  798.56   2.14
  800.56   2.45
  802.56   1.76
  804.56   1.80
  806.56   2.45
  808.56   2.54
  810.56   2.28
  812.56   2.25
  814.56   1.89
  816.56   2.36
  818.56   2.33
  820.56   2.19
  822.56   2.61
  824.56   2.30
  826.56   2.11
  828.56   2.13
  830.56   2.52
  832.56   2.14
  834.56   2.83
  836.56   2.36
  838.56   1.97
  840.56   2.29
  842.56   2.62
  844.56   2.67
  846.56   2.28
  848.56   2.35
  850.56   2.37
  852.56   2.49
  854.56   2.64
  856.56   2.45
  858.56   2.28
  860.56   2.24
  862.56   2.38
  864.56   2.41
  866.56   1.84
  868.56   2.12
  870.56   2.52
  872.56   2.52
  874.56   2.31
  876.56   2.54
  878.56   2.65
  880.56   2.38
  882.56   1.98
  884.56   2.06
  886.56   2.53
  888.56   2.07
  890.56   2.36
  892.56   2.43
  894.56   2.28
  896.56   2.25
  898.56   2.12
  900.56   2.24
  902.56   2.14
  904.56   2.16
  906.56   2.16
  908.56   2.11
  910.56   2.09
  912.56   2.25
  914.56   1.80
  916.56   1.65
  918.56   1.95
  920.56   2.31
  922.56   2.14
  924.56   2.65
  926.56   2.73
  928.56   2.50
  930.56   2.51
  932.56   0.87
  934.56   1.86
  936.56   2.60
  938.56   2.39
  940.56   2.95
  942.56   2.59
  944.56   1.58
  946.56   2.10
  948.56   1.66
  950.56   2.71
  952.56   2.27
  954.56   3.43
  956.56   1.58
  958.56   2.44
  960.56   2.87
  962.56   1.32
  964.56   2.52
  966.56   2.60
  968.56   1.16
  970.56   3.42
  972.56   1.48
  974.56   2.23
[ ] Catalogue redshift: 0.77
